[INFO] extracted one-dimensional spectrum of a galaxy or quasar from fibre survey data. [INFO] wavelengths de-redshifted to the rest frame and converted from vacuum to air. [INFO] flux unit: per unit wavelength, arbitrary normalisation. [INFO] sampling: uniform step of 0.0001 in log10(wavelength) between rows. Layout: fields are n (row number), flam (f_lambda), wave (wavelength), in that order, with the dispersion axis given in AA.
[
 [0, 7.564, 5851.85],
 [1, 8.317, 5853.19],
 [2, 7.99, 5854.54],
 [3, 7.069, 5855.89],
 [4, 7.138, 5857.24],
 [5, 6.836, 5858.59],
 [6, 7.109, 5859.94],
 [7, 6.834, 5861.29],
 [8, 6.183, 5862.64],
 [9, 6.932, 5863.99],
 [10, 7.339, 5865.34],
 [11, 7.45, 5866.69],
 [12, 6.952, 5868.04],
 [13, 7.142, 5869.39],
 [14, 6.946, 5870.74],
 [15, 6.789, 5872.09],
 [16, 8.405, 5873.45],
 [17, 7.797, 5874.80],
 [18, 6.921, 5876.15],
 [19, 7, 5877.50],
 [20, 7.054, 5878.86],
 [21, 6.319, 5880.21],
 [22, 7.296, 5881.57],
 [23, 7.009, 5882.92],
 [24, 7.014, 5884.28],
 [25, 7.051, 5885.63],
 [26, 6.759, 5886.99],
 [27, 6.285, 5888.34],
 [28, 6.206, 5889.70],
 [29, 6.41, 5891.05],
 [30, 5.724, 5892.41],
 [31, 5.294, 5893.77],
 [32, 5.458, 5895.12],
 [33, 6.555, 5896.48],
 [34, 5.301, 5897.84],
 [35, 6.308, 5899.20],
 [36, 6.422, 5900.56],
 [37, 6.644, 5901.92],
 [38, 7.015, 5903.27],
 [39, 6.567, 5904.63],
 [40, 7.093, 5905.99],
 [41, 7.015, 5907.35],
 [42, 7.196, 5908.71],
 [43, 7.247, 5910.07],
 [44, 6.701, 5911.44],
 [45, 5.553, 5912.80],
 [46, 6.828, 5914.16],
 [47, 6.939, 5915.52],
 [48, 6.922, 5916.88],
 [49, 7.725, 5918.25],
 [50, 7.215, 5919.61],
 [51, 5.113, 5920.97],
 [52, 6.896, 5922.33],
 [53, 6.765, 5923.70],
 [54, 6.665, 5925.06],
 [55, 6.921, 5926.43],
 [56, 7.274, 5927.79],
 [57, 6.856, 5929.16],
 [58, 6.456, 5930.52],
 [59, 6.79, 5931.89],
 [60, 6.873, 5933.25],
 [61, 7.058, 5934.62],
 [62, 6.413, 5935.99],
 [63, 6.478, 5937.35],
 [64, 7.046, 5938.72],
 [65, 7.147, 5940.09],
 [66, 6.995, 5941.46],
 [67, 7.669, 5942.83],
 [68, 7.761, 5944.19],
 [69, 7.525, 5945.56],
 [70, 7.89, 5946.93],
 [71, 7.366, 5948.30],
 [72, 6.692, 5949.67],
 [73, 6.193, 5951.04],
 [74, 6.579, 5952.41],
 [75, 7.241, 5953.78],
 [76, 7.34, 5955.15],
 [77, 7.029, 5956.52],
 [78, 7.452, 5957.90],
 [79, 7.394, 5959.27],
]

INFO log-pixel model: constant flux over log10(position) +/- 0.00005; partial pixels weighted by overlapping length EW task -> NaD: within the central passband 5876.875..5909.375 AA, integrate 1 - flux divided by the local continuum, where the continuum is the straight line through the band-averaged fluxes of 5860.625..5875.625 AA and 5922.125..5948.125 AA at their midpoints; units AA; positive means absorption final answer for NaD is 2.6 AA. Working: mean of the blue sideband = 7.16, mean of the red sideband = 7.03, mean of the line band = 6.54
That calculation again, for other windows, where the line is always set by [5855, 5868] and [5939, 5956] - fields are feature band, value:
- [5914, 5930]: 0.67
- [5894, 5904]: 1.25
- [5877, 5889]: 0.32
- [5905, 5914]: 0.40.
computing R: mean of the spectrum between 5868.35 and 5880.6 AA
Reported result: 7.17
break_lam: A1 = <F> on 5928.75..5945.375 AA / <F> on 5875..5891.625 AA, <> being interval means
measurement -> 1.03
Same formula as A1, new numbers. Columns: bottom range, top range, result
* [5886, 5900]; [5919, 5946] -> 1.14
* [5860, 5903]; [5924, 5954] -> 1.04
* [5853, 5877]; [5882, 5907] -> 0.89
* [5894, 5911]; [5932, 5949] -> 1.10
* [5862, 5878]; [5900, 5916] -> 0.95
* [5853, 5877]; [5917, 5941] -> 0.94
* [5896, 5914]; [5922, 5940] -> 1.03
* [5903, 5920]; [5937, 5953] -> 1.03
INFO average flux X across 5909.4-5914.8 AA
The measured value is 6.57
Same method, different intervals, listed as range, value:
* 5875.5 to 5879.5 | 6.99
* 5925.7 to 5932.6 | 6.86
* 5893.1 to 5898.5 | 5.66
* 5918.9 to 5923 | 6.43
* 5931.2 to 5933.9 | 6.83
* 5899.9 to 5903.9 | 6.7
